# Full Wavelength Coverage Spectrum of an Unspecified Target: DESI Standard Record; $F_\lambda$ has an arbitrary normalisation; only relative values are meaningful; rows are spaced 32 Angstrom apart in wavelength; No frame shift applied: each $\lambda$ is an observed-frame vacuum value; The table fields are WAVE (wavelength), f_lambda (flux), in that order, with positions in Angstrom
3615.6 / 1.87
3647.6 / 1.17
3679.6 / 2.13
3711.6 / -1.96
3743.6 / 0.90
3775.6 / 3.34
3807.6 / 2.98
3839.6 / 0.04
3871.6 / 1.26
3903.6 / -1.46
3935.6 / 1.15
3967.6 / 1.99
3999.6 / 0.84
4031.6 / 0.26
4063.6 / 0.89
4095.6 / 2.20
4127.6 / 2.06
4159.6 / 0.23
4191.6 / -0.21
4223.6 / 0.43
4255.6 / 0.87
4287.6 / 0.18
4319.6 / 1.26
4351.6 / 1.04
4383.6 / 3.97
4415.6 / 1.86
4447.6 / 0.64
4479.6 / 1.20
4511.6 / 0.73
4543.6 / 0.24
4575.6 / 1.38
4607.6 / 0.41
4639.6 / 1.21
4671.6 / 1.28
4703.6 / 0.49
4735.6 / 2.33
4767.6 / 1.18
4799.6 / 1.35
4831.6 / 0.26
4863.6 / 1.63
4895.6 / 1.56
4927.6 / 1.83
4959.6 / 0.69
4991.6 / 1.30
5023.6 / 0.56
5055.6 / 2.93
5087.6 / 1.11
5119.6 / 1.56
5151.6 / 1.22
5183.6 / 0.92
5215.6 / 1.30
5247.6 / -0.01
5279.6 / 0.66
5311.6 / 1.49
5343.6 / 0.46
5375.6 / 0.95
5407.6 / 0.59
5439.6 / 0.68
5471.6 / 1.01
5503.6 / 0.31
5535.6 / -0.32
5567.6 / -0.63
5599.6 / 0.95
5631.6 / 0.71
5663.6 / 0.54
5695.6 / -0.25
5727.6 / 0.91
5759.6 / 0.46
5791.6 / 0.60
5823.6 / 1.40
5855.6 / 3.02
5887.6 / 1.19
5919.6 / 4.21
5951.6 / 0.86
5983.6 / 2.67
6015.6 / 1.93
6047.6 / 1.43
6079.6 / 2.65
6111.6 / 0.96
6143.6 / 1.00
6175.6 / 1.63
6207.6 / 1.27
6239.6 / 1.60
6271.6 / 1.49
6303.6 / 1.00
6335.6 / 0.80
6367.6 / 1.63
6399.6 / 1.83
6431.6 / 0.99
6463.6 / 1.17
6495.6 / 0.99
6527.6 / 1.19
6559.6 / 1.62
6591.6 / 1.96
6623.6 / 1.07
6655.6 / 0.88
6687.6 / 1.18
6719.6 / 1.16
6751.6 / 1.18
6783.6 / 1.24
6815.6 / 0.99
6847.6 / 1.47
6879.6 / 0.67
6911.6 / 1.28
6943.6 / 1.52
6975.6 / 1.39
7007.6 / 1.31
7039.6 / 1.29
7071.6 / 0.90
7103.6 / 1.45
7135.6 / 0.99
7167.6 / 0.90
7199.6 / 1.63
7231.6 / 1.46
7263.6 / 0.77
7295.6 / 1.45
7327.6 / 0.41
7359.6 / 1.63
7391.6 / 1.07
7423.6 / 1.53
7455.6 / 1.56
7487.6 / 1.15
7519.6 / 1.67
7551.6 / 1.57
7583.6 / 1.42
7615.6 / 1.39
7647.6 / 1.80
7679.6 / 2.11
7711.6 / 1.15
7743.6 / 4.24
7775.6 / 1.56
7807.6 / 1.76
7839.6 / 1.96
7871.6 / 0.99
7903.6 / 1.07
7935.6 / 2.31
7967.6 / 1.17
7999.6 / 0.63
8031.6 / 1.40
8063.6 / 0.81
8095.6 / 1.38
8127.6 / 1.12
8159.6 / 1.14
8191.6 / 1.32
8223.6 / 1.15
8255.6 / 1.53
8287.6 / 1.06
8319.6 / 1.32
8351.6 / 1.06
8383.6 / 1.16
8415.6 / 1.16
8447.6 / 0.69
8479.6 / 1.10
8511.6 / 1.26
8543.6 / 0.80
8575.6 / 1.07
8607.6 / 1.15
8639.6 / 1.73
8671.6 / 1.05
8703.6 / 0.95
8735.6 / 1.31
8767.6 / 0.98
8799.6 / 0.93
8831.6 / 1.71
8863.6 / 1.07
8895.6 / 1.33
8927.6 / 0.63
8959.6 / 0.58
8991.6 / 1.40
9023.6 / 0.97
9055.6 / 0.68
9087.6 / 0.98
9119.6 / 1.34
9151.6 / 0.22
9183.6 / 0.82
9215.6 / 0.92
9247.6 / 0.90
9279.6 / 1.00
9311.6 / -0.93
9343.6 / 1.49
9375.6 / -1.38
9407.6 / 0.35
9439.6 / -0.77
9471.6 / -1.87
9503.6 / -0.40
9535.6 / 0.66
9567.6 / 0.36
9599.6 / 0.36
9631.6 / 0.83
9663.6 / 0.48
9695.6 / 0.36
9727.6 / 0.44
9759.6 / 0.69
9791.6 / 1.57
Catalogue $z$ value 0.180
